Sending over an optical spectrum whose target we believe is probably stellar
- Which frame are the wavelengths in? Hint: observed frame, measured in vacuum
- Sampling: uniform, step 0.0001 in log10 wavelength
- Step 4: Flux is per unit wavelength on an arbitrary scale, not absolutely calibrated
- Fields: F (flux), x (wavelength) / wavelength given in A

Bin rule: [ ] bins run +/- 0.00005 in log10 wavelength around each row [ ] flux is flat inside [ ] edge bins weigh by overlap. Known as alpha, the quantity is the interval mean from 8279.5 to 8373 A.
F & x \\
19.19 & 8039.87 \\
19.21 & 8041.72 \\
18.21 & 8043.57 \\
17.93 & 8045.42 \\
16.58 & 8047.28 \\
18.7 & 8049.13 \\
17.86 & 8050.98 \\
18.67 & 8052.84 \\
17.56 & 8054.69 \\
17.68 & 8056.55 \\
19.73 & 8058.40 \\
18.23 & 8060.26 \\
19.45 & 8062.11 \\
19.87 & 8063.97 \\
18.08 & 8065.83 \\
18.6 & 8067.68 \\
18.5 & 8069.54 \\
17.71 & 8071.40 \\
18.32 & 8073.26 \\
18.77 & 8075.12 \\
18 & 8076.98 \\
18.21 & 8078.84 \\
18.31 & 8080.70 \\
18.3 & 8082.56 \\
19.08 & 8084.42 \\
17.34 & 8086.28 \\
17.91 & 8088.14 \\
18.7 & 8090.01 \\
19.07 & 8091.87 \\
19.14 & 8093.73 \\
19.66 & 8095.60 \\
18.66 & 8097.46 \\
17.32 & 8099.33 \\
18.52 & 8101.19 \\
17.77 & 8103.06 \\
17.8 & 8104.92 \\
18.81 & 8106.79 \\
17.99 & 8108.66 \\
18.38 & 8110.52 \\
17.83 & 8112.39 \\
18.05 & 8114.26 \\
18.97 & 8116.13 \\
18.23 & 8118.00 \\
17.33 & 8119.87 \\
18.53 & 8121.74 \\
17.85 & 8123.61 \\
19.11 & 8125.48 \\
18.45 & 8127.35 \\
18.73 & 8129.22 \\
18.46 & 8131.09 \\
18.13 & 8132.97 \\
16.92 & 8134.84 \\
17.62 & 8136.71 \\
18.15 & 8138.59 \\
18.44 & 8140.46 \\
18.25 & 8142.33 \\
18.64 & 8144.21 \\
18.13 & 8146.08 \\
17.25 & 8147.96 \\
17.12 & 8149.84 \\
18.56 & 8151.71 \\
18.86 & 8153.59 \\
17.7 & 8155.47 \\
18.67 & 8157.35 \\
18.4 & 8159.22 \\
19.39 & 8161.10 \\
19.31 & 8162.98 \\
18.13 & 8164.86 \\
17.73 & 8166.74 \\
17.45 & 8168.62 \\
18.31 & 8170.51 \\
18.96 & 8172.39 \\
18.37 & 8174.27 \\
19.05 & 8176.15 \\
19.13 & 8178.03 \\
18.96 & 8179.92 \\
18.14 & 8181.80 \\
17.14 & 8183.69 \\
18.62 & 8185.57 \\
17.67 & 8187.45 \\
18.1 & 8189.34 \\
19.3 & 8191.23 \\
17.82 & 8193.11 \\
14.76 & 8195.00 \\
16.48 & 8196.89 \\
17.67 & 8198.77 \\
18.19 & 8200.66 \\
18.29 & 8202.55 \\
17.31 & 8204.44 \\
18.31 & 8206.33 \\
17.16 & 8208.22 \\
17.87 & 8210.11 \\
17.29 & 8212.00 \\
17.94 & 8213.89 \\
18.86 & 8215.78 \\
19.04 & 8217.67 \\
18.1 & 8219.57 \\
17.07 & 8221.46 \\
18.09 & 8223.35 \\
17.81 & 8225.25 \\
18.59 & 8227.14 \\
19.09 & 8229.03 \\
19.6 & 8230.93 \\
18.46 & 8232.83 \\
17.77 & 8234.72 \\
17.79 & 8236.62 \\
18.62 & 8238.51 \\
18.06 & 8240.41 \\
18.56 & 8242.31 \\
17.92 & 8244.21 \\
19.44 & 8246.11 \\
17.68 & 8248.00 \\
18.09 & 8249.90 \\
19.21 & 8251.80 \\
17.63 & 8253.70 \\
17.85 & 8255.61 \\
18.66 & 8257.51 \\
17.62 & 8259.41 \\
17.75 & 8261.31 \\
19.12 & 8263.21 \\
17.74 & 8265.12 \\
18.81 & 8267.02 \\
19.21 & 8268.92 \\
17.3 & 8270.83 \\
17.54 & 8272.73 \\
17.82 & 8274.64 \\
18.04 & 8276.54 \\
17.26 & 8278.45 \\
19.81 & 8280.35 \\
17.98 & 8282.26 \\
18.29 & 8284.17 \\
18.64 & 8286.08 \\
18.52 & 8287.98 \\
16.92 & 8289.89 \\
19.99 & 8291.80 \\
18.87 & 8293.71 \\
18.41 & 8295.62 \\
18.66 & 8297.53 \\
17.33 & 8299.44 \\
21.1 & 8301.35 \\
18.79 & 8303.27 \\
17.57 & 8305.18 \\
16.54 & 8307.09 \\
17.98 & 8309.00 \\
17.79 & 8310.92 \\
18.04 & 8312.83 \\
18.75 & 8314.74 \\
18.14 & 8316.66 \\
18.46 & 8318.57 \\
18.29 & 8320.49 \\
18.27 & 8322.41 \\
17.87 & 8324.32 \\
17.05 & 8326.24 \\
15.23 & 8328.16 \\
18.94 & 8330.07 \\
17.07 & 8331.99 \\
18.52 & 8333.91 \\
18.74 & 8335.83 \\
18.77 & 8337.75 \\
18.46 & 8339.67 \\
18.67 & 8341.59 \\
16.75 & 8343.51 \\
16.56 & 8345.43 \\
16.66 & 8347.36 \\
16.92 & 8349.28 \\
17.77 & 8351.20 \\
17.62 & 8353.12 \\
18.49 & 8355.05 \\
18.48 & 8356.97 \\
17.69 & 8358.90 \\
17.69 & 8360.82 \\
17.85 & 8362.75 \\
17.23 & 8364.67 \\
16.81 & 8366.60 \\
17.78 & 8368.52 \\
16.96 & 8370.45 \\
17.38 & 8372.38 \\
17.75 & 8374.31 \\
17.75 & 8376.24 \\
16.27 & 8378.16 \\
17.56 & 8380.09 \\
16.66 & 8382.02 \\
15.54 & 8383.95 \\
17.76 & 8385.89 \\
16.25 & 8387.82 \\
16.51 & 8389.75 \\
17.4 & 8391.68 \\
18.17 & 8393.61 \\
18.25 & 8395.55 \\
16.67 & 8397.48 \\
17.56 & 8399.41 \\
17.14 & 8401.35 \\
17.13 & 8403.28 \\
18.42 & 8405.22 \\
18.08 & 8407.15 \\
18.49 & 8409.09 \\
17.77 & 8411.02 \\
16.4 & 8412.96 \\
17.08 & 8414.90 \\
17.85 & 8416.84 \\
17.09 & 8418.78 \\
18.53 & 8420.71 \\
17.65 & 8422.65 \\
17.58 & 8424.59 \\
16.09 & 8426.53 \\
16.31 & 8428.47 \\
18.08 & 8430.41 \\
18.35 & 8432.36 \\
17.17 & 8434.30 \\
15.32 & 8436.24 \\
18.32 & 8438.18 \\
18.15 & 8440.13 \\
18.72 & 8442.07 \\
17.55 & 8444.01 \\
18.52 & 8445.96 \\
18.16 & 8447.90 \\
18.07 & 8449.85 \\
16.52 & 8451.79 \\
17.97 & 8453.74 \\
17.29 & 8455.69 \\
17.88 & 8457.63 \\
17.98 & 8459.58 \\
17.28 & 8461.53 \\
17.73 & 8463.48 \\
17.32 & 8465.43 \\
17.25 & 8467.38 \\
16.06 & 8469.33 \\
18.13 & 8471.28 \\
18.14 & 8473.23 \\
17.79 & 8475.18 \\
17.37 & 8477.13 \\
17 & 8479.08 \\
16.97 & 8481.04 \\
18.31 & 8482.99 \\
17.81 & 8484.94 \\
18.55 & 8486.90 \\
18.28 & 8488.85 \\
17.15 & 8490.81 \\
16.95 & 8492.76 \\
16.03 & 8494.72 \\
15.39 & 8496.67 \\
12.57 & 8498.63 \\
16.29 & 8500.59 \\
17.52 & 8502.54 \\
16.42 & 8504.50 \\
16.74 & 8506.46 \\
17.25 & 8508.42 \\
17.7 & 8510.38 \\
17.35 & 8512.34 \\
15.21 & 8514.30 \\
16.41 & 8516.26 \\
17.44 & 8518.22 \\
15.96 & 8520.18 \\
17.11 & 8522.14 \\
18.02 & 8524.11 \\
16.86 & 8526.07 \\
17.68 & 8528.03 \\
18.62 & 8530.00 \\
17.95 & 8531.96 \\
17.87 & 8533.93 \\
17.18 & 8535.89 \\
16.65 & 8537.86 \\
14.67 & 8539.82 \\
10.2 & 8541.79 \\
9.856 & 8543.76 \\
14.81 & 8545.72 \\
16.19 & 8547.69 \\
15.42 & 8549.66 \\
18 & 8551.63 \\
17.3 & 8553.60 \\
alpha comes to 18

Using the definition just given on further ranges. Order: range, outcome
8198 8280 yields 18.2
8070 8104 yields 18.4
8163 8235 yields 18.1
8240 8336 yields 18.2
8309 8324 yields 18.2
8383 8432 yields 17.4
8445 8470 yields 17.6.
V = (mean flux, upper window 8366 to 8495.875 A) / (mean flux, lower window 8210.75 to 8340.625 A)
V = 0.96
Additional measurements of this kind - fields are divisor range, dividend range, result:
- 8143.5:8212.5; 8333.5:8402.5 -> 0.97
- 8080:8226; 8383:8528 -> 0.95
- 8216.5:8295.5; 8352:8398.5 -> 0.95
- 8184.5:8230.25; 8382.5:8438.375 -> 0.97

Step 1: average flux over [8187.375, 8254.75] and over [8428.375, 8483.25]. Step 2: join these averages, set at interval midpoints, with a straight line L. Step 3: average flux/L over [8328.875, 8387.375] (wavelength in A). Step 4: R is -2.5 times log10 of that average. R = 0.014 mag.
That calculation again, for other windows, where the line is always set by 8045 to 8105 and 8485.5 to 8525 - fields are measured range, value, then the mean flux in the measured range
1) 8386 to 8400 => -0.01 mag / 17.3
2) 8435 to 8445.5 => -0.04 mag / 17.6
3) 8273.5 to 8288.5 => -0.04 mag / 18.3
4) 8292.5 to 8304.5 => -0.08 mag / 18.8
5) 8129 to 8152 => 0.01 mag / 18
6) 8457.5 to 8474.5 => -0.04 mag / 17.5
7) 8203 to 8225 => 0.00 mag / 17.9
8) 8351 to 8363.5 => -0.04 mag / 17.9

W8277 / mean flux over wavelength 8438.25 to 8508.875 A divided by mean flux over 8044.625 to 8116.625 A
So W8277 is 0.9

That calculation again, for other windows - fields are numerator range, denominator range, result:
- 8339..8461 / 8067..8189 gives 0.96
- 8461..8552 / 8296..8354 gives 0.93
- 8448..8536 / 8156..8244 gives 0.95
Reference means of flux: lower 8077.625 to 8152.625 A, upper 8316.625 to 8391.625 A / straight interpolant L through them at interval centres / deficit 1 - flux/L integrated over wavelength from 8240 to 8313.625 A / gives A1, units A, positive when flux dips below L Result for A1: -2.2 A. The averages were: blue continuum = 18.2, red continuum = 17.5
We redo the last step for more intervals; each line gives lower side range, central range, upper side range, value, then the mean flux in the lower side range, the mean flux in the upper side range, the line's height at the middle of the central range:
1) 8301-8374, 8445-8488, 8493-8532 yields -1.6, 17.8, 16.7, 17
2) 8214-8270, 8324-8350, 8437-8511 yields 0.5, 18.3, 17.3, 17.9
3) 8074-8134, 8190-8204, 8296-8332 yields 0.5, 18.4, 18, 18.2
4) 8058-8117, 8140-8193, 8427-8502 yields -0.3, 18.5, 17.3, 18.2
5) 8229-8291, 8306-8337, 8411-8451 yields 0.2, 18.3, 17.6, 18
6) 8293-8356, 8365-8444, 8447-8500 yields 0.9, 18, 17.2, 17.6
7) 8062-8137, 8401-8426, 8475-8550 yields -1.0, 18.3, 16.5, 16.9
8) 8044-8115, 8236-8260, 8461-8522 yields -0.6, 18.3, 17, 17.8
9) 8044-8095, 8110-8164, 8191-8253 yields 0.0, 18.4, 18.1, 18.2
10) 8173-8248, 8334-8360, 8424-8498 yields -0.1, 18.1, 17.4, 17.7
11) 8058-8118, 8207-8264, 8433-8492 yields -0.3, 18.5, 17.6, 18.1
